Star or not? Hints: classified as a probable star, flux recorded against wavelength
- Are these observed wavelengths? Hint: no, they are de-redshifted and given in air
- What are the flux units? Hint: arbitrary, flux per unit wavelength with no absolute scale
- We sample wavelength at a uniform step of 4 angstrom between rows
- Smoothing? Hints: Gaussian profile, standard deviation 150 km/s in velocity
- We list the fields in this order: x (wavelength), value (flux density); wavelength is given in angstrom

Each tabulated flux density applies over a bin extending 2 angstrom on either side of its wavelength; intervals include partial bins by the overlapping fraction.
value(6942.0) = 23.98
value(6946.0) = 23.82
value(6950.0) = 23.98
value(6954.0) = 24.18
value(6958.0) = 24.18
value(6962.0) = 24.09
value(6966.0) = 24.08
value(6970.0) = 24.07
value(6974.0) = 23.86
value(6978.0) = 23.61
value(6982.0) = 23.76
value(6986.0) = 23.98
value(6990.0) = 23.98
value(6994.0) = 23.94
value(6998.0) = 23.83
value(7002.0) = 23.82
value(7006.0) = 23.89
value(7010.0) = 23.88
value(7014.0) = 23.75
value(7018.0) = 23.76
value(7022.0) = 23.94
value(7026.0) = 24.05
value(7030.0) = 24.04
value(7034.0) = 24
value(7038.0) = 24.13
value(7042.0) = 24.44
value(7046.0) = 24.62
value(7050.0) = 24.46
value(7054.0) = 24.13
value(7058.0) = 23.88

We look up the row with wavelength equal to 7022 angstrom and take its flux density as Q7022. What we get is 23.94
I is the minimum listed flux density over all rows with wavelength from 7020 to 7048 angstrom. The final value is 23.94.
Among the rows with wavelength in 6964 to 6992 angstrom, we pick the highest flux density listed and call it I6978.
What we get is 24.08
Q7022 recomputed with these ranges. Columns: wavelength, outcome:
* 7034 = 24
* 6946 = 23.82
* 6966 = 24.08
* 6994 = 23.94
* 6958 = 24.18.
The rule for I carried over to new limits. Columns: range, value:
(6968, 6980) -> 23.61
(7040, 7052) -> 24.44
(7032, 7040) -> 24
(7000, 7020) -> 23.75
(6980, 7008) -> 23.76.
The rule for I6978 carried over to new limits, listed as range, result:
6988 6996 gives 23.98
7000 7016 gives 23.89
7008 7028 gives 24.05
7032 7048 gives 24.62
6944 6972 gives 24.18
